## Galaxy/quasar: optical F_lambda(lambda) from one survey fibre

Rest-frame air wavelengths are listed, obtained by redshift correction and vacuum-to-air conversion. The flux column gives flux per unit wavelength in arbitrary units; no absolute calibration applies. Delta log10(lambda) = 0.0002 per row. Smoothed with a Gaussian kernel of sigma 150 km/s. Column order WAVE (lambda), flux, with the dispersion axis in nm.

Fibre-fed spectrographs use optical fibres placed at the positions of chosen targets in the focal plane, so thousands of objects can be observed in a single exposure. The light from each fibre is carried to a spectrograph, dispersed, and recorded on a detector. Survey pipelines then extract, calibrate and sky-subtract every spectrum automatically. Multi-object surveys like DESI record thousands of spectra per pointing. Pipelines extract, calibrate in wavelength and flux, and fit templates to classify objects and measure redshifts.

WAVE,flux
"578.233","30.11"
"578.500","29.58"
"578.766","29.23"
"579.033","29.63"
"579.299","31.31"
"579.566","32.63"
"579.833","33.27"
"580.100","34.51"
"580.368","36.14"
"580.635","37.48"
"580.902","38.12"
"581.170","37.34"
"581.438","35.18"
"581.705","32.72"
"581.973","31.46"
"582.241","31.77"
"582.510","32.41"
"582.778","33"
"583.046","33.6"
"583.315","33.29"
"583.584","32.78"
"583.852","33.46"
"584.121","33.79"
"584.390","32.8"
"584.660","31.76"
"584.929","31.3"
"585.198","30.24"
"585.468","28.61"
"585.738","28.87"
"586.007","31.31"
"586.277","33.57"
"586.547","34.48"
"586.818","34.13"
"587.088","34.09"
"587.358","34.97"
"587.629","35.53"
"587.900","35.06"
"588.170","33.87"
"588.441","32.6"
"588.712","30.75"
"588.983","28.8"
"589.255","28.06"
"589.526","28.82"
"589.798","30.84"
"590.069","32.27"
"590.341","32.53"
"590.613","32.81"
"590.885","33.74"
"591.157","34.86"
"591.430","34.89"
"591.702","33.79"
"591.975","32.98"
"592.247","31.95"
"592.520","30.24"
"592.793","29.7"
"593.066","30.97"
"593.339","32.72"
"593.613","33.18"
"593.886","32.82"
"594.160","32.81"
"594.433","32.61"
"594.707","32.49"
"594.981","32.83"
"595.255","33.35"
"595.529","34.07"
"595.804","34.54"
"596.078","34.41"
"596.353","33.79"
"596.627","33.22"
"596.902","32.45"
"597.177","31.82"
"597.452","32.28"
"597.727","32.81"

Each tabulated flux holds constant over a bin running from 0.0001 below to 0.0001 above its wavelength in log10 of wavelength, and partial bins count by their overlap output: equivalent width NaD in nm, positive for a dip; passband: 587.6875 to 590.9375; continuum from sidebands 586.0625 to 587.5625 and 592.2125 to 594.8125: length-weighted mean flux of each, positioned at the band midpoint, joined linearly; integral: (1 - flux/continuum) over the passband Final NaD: 0.16 nm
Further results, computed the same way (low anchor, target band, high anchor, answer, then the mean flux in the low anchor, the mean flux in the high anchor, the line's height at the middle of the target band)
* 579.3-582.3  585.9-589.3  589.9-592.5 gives 0.063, 34.5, 33.1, 33.6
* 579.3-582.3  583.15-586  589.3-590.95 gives 0.140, 34.5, 31.6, 33.3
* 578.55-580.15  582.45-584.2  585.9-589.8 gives -0.067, 31.5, 32.5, 32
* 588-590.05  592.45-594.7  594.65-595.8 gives 0.049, 30.7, 33.4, 32.7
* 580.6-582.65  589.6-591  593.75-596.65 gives 0.062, 34.4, 33.4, 33.7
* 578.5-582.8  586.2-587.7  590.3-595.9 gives -0.060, 33.4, 32.8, 33.1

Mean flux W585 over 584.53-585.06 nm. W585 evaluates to 31.5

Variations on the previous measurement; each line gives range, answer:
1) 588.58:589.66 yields 29.1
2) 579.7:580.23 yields 33.9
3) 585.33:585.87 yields 28.7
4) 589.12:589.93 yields 29.2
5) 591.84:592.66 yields 31.7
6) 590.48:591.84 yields 34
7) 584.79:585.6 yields 30.1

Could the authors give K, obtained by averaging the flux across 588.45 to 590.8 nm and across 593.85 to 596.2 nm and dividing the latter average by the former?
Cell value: 1.08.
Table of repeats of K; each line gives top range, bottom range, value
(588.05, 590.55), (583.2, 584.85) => 0.94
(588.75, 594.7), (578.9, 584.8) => 0.95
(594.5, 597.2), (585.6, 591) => 1.03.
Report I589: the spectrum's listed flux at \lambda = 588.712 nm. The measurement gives 30.75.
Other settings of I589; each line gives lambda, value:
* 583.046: 33.6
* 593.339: 32.72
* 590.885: 33.74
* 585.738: 28.87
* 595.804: 34.54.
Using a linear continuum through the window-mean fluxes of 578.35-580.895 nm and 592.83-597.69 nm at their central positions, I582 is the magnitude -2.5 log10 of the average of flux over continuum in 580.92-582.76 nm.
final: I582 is -0.03 mag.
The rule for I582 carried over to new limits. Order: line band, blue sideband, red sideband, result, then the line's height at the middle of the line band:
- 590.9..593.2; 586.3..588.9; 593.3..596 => 0.03 mag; 33.4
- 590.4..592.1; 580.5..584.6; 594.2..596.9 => -0.01 mag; 33.6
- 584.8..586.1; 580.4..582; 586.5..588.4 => 0.16 mag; 34.9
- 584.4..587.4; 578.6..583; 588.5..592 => 0.02 mag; 32.6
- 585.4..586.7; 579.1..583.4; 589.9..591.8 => 0.07 mag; 33.7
